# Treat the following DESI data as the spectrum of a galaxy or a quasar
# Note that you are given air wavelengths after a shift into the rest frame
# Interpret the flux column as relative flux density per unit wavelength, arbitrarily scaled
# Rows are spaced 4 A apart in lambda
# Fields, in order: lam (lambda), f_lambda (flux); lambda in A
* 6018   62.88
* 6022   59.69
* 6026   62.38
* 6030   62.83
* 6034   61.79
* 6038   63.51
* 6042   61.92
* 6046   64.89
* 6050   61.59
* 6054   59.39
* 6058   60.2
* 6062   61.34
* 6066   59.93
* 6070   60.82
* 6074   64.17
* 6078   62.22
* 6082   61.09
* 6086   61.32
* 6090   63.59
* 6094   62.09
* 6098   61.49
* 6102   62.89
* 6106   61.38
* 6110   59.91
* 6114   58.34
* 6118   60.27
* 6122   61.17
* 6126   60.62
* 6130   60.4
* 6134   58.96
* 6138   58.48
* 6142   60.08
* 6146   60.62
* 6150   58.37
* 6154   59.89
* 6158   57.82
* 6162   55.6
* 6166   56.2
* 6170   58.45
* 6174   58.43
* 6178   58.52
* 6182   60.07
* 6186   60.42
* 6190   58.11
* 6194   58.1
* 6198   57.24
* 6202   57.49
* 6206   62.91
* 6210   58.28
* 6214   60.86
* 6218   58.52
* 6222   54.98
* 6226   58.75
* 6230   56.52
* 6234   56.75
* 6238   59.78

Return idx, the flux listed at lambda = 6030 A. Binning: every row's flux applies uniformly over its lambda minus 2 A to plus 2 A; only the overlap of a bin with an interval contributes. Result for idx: 62.83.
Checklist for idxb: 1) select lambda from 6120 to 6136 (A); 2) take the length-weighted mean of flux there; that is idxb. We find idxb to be 60.3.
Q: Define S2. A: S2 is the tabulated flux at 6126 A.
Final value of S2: 60.62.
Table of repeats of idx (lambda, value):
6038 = 63.51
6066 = 59.93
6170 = 58.45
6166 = 56.2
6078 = 62.22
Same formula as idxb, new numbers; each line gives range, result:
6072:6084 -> 62.5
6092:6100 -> 61.8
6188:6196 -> 58.1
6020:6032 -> 61.6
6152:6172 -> 57.6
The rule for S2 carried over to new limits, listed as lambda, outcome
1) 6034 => 61.79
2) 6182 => 60.07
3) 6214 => 60.86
